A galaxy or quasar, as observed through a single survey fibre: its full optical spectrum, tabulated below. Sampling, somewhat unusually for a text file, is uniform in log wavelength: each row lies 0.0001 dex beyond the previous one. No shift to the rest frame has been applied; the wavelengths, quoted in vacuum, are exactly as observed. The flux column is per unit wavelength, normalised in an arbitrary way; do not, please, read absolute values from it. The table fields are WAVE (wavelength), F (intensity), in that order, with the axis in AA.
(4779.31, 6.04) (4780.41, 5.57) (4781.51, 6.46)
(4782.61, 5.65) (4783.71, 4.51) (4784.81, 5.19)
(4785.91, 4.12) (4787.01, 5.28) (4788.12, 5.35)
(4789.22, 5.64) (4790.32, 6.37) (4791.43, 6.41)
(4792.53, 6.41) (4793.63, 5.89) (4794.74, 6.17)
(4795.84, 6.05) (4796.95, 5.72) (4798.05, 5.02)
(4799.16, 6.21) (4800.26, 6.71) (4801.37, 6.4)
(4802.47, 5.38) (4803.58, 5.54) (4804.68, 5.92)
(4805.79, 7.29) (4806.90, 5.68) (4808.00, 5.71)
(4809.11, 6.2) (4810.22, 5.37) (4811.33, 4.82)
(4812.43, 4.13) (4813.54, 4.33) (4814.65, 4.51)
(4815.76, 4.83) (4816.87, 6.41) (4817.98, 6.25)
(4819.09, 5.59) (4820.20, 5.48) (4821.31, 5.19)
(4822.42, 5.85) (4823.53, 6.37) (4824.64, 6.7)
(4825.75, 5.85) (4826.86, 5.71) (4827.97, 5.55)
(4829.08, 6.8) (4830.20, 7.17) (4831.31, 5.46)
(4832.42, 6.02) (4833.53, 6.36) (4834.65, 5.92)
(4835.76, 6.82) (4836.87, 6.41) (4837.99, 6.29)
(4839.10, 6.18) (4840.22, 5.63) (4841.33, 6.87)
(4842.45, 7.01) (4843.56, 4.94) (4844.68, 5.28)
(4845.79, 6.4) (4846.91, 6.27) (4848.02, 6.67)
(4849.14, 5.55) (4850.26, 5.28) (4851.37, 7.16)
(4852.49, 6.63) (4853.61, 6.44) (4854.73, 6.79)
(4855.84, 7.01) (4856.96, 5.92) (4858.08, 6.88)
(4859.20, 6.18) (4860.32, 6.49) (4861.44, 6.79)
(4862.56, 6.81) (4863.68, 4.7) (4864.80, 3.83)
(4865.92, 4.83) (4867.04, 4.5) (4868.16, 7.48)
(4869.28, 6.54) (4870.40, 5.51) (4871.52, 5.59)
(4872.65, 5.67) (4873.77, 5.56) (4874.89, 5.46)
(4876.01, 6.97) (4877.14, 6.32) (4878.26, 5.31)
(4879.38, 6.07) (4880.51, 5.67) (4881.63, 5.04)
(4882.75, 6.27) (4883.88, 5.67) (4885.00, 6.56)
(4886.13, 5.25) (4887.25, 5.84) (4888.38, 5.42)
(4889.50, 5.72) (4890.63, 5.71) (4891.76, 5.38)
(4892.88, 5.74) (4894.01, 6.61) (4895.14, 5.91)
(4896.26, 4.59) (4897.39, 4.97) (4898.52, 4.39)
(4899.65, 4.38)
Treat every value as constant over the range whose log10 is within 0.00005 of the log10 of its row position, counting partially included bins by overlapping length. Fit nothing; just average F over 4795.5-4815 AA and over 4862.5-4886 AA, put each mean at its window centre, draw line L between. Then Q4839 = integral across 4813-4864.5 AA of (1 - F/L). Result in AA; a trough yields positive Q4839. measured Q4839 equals -3.8 AA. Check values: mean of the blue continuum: 5.62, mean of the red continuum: 5.7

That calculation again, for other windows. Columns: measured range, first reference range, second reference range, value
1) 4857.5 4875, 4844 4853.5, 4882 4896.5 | 0.5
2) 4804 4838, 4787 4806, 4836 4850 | 1.3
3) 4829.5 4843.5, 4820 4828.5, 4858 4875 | -1.1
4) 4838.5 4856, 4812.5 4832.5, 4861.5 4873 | -1.8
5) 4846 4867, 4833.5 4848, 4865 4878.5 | -0.4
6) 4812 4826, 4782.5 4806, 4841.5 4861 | 1.2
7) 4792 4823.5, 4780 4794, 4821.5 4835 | 0.9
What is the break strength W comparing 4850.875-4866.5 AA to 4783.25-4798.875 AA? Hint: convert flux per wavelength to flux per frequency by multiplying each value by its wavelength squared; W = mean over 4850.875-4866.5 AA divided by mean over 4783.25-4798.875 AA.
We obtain 1.1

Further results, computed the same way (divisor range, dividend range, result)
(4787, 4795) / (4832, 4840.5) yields 1.06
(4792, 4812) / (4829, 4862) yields 1.09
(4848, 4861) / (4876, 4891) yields 0.92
